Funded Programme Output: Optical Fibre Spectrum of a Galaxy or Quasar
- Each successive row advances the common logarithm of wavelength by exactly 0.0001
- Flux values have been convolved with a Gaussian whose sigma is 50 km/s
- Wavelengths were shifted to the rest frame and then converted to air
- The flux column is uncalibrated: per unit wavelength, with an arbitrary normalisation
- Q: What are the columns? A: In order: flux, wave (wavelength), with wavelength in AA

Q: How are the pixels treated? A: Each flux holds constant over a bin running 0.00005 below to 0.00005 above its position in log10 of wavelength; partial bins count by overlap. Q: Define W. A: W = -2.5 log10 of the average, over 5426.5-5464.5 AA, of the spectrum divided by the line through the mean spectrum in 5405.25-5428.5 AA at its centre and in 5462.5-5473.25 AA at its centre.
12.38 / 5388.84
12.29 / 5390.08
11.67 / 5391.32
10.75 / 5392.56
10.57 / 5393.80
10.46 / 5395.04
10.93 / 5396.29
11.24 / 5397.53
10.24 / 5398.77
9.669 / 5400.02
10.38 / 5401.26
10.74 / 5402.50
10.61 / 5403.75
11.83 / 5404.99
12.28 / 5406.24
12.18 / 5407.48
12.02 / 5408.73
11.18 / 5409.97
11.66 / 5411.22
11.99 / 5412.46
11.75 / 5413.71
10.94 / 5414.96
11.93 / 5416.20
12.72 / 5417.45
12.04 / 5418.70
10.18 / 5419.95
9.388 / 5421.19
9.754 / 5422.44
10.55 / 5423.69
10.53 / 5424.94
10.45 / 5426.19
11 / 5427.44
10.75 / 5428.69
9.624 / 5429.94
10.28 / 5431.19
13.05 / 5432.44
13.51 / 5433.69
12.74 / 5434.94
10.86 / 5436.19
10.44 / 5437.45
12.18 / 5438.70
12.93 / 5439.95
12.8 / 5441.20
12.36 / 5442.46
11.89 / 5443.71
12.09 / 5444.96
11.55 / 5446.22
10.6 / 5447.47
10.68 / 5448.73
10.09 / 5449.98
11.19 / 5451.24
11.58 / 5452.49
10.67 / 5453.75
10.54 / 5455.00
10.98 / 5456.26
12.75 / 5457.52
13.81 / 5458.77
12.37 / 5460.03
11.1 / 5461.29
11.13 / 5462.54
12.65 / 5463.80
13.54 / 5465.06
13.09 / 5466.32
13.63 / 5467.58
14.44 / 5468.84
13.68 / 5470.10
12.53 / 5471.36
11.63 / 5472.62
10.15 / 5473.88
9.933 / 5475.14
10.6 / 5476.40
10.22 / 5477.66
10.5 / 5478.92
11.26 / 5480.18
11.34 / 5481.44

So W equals 0.058 mag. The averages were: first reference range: 11.3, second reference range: 13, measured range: 11.6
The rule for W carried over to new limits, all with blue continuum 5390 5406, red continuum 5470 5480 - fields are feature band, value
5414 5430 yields 0.01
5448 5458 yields 0.00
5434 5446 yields -0.10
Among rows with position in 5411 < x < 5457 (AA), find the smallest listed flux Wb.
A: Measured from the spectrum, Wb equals 9.388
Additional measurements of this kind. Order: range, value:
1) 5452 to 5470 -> 10.54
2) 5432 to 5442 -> 10.44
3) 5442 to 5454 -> 10.09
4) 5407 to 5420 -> 10.18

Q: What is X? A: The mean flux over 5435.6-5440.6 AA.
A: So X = 11.6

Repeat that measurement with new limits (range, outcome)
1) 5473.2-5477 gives 10.2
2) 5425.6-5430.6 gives 10.5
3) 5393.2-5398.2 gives 10.8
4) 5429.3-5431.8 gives 9.96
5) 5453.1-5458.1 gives 11.2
